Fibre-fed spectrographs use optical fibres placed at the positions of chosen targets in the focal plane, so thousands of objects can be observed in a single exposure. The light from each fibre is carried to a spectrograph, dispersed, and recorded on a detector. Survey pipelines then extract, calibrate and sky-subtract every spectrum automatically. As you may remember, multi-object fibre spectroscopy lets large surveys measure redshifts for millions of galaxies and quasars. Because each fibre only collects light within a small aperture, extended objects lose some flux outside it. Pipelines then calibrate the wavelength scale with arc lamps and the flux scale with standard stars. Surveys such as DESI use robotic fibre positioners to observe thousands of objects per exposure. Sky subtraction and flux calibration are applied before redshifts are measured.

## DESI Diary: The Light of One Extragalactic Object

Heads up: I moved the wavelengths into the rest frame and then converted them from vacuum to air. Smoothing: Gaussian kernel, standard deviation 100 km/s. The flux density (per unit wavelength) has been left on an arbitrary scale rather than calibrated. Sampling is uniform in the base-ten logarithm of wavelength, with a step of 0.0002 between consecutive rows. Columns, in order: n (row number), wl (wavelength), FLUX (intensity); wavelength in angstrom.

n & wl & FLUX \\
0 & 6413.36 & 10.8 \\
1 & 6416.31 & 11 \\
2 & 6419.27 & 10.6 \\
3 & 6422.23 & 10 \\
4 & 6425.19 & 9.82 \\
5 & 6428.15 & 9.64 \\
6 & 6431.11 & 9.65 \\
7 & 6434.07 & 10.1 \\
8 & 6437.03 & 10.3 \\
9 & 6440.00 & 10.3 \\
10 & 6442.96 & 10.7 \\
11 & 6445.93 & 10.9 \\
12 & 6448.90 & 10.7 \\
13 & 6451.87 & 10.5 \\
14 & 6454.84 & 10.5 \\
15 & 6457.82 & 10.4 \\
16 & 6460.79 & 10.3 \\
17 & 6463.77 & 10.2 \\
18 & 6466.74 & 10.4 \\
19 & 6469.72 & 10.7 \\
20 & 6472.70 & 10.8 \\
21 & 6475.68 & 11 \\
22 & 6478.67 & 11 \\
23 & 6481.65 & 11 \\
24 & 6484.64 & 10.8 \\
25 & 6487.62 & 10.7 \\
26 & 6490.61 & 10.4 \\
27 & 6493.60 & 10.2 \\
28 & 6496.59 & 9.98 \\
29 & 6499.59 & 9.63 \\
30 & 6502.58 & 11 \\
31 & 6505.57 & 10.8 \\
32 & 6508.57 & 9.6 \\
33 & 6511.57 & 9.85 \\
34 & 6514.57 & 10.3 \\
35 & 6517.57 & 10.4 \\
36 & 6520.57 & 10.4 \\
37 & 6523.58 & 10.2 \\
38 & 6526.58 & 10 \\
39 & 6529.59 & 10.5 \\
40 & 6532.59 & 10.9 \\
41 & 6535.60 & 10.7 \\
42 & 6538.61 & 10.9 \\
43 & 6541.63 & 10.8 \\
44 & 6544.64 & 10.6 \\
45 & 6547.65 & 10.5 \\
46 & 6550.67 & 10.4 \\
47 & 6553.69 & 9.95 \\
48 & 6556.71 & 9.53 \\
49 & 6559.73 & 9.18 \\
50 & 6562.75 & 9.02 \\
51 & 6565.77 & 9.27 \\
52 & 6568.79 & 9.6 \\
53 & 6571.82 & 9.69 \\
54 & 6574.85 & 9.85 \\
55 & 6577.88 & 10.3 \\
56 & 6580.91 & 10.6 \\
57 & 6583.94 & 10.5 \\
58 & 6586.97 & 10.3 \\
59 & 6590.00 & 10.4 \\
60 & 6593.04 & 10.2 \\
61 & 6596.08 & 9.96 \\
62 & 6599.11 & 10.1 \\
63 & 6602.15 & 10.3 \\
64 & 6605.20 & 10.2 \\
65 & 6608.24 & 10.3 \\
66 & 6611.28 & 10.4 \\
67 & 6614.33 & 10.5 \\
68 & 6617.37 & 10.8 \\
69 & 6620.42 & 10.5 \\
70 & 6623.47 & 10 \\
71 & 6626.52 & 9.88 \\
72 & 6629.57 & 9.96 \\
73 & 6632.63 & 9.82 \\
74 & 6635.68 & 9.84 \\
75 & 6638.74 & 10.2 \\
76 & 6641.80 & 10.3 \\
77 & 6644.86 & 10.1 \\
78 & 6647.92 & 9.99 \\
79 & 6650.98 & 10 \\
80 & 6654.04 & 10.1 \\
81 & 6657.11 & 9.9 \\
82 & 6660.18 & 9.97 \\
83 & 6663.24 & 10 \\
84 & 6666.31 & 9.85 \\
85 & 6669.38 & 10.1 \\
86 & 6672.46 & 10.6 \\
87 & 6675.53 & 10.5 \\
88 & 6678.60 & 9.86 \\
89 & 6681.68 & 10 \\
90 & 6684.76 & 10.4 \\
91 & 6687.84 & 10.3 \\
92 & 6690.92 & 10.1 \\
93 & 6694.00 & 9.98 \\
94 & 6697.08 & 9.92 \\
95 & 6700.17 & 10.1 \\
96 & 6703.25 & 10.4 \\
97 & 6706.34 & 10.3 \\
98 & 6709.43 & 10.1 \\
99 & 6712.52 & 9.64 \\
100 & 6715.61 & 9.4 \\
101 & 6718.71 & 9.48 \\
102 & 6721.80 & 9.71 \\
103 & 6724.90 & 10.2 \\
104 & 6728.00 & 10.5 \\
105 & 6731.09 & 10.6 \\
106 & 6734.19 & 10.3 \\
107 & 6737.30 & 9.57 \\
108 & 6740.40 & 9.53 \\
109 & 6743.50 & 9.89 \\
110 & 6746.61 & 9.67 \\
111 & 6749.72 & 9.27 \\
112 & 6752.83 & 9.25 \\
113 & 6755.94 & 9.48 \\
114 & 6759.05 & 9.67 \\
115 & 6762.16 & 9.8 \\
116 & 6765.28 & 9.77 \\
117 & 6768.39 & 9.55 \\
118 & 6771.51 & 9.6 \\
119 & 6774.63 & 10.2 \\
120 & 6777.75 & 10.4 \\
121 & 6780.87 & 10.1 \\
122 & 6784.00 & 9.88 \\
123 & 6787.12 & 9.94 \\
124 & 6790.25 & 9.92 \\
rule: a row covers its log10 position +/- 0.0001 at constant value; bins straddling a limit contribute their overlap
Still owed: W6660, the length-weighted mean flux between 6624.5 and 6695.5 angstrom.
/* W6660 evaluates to 10.1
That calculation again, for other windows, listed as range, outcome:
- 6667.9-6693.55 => 10.2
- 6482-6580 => 10.2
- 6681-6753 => 9.95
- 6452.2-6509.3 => 10.5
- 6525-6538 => 10.6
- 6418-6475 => 10.4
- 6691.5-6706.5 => 10.1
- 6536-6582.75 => 10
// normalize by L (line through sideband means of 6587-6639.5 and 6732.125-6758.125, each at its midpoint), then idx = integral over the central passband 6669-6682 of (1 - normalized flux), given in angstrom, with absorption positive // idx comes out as -0.40 angstrom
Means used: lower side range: 10.2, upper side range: 9.64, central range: 10.2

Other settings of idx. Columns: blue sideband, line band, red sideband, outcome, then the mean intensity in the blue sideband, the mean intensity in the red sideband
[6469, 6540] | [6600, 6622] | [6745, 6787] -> -0.5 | 10.5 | 9.75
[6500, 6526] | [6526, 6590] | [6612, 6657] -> 0.5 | 10.3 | 10.1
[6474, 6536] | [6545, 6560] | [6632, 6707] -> 0.5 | 10.4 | 10.1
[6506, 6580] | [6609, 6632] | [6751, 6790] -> -0.6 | 10.1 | 9.8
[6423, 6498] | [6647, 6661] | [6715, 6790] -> 0.1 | 10.4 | 9.83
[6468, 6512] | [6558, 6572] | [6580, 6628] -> 1.4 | 10.5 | 10.3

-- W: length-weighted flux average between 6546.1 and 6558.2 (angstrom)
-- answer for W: 10.1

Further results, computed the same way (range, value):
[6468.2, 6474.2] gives 10.7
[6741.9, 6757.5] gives 9.51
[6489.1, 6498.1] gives 10.2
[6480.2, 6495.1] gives 10.6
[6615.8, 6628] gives 10.3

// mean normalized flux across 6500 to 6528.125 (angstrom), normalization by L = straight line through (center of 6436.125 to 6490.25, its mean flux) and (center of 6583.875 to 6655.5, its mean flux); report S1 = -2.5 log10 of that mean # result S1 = 0.023 mag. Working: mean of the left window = 10.6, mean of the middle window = 10.3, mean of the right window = 10.2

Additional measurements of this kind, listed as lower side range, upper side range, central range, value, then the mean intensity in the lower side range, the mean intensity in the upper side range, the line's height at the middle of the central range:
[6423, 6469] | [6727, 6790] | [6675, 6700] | -0.018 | 10.3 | 9.84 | 9.95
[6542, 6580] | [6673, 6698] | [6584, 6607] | -0.030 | 9.87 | 10.2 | 9.95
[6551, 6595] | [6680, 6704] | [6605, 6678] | -0.013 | 9.9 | 10.1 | 10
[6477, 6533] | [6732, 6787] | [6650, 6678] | -0.011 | 10.4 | 9.77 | 10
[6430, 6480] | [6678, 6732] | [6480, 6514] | 0.007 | 10.5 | 10.1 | 10.4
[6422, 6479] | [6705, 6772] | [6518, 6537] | -0.023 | 10.4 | 9.79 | 10.2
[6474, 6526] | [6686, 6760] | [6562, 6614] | 0.014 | 10.4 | 9.89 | 10.2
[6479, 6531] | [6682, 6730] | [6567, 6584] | 0.022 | 10.4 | 10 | 10.2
